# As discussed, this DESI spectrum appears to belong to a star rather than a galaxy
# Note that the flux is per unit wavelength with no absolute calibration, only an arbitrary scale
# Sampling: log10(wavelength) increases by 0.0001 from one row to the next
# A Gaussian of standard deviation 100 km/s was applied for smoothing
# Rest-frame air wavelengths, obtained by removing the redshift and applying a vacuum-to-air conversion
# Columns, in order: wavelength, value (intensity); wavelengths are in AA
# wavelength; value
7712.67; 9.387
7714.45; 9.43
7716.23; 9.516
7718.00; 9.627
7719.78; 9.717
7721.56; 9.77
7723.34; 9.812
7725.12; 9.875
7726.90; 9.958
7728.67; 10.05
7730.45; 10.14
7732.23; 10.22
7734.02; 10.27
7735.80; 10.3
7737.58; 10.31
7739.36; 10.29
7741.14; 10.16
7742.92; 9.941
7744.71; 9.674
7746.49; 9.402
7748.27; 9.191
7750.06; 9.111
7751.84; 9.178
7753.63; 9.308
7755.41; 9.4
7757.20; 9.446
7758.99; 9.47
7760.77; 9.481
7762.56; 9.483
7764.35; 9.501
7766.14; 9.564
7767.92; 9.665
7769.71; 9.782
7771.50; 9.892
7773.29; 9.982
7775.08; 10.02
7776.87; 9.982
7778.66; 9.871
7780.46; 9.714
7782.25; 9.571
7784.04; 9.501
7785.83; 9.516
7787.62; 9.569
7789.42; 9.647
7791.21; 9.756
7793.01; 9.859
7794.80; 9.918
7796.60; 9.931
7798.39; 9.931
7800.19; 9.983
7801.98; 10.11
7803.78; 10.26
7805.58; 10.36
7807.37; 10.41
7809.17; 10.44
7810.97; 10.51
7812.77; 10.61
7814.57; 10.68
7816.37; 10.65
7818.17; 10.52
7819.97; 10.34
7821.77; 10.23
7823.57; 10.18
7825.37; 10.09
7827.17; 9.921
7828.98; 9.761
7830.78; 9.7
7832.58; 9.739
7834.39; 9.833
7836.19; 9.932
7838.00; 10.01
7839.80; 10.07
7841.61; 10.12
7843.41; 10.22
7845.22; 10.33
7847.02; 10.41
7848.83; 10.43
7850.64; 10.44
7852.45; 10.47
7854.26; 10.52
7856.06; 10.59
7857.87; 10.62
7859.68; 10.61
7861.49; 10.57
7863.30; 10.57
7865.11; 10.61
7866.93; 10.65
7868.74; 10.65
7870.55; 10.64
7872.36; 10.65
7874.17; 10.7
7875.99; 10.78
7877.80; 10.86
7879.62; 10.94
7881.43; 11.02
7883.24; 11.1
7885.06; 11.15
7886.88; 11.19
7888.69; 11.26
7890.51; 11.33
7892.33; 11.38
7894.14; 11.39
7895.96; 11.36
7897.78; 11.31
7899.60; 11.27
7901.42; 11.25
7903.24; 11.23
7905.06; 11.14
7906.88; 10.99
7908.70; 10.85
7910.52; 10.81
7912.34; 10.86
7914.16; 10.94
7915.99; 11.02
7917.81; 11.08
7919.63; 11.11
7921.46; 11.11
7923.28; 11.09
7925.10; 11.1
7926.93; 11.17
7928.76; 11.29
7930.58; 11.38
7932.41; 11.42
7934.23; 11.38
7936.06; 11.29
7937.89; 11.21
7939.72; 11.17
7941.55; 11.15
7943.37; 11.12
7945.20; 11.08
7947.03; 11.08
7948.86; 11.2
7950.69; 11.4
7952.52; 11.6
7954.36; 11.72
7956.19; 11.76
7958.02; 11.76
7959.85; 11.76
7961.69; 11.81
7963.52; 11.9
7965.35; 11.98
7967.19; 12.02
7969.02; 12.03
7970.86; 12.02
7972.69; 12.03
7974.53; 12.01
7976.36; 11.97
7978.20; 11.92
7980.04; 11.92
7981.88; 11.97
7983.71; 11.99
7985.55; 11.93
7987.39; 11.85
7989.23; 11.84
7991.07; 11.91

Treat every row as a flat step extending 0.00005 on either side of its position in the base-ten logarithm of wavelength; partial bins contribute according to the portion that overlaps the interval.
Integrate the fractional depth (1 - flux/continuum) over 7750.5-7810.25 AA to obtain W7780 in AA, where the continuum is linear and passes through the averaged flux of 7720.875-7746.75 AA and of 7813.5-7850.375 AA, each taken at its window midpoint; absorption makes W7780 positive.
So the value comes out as 1.92 AA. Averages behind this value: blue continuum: 10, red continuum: 10.2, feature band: 9.77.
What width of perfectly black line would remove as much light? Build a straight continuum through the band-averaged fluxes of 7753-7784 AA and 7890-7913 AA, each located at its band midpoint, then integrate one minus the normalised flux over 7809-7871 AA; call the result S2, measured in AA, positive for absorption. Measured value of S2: 0.81 AA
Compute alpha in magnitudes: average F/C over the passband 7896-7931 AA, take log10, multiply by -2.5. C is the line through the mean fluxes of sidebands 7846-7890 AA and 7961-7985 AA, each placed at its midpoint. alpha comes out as 0.02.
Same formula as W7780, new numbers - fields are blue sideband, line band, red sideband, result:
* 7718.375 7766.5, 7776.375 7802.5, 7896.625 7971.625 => 0.9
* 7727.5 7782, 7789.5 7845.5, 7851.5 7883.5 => 0.8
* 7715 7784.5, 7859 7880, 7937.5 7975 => 0.3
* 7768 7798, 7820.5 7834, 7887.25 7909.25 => 0.5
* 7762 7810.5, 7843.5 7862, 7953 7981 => 0.2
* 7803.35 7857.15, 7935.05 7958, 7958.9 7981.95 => 0.6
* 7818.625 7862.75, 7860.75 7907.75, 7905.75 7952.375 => -1.4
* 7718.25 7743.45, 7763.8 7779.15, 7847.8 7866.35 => 0.6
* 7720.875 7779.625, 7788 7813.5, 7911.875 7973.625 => 0.2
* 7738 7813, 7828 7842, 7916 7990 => 0.7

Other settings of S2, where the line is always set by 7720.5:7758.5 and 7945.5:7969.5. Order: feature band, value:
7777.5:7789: 0.61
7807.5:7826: 0.05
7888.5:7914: 0.05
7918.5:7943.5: 0.50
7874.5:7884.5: 0.06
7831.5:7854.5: 1.09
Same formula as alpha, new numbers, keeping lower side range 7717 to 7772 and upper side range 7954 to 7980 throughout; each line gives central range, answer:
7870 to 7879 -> 0.028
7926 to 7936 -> 0.023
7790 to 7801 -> 0.038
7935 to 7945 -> 0.044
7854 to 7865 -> 0.027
